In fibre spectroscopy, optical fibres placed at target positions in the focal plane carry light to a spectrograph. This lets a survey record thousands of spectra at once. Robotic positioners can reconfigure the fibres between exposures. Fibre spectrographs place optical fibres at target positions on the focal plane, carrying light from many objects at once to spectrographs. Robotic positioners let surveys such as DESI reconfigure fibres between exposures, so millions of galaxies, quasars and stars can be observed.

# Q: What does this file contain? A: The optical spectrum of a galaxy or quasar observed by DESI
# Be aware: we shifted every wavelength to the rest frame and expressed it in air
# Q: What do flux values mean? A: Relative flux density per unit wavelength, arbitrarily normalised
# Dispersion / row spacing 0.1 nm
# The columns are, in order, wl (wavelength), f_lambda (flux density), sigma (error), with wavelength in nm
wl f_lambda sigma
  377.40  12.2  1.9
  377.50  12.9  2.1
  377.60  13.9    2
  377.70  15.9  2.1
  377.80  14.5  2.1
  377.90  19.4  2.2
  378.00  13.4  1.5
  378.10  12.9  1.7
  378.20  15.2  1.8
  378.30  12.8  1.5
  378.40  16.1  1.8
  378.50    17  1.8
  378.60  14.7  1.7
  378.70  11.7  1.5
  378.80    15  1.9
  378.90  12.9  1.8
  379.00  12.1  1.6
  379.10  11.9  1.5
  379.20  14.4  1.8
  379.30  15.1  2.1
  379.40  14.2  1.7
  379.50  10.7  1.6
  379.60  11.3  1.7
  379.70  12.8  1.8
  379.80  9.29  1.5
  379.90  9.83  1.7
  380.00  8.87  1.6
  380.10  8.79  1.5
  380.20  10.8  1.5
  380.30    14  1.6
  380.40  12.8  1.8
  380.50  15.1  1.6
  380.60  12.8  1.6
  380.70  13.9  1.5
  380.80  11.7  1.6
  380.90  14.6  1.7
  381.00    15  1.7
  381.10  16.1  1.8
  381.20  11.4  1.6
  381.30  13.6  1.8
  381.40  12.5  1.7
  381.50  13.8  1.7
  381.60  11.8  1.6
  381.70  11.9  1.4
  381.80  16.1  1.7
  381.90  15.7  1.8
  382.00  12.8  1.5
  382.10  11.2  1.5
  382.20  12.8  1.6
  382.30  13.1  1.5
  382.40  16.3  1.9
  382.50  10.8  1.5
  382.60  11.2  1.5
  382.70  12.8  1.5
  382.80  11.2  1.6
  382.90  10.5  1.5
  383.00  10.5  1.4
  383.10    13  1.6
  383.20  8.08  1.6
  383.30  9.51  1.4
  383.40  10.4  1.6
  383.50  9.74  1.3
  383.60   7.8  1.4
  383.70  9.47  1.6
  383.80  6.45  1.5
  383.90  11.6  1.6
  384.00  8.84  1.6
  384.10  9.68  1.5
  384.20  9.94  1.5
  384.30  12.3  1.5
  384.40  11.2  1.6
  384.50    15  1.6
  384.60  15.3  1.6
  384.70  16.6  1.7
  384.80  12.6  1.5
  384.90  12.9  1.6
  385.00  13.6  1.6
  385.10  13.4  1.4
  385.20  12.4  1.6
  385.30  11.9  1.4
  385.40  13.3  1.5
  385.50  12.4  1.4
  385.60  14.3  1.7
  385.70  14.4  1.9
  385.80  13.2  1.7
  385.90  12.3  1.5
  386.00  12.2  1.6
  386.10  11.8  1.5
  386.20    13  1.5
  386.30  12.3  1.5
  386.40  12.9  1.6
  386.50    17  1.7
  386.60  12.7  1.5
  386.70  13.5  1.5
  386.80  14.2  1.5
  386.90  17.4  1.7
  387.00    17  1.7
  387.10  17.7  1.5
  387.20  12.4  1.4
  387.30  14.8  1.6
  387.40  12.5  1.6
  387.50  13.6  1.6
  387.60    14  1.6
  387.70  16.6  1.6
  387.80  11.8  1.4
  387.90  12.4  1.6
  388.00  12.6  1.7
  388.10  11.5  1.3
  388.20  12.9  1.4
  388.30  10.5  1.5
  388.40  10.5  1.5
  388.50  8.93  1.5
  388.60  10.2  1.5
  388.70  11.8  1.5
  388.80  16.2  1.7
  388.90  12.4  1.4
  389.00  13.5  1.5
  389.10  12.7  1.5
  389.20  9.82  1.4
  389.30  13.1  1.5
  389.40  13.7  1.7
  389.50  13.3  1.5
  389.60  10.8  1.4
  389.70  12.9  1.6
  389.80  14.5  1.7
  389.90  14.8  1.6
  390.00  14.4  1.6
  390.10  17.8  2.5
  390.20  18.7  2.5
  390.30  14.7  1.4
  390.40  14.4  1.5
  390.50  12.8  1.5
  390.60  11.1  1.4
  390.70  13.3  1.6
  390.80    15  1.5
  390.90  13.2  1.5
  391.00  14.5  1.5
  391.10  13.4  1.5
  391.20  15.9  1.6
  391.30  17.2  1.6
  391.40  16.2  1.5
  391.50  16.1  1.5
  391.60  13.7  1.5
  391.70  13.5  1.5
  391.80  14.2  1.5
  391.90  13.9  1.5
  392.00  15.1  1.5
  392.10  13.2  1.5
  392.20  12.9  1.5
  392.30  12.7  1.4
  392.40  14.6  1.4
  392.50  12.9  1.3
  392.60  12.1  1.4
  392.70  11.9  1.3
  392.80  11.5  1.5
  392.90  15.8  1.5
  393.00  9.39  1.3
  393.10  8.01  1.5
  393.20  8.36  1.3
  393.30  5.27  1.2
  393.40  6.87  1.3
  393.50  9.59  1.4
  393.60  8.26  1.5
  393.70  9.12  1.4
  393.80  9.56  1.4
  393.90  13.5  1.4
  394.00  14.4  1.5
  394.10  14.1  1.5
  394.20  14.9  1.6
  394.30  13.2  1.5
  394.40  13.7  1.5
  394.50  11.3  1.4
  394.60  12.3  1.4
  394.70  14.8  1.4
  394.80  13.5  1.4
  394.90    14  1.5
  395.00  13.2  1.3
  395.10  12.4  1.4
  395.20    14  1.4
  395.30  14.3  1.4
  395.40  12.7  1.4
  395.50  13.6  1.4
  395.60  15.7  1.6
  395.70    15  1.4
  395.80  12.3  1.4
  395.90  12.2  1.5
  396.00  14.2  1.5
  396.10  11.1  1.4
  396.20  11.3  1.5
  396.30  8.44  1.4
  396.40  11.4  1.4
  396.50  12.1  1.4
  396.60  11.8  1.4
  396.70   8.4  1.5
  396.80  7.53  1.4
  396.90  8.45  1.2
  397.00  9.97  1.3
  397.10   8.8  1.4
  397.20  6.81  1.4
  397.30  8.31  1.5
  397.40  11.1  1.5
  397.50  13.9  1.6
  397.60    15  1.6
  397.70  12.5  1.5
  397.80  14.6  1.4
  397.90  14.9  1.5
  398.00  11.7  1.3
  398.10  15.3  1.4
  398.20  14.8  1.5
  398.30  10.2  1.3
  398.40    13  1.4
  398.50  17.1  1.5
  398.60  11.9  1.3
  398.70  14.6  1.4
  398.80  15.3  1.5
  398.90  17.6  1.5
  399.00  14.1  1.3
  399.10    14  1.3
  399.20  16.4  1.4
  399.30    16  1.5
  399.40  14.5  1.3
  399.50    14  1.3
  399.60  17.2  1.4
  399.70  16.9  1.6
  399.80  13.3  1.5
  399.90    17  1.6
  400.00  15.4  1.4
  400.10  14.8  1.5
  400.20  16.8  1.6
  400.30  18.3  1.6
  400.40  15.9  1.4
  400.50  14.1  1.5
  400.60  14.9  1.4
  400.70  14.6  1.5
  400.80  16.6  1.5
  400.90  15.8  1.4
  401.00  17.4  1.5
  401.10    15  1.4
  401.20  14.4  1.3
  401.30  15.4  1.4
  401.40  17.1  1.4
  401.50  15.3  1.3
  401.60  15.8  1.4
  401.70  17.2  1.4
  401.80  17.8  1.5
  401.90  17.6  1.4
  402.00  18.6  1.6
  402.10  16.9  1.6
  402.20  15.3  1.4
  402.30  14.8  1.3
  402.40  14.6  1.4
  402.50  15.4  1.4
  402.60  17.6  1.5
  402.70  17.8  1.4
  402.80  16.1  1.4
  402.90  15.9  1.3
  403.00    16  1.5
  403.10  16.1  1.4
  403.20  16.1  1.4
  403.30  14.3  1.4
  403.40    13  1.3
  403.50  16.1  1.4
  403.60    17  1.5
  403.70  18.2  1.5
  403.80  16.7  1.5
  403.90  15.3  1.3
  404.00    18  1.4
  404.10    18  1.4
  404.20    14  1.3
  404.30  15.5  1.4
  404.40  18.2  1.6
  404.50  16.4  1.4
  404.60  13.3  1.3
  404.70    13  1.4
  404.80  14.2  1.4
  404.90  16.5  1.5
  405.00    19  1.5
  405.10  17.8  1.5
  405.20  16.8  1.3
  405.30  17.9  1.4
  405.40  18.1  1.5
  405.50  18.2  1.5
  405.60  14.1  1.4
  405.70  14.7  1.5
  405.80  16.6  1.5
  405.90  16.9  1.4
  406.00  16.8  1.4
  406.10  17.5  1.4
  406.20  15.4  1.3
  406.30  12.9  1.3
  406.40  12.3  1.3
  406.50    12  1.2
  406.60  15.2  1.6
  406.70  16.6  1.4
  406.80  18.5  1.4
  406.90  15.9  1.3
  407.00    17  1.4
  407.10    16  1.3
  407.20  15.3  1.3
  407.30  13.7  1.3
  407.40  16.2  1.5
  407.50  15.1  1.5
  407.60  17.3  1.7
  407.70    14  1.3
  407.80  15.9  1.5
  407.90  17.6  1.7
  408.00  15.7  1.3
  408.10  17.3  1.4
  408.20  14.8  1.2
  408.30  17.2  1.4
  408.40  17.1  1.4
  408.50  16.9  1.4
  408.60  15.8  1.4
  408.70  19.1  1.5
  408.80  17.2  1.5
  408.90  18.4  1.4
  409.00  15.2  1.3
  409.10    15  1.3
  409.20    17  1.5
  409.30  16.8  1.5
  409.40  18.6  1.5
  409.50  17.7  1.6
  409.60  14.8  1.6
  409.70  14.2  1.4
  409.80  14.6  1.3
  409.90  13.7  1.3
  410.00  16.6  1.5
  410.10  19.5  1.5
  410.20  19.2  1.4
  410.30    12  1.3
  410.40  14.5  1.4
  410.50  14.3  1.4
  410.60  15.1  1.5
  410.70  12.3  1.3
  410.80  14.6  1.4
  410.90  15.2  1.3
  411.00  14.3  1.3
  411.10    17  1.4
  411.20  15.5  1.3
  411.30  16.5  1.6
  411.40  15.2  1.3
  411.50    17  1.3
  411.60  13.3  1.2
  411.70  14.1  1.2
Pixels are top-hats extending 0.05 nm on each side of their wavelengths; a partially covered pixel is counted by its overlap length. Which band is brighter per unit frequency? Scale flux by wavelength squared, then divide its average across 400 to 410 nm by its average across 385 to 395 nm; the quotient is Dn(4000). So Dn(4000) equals 1.33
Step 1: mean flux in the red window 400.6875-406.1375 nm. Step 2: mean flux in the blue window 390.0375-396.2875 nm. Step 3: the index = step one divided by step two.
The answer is 1.25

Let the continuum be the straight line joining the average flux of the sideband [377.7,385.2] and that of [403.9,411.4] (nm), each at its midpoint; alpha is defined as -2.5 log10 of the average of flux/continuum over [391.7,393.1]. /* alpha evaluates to 0.09 mag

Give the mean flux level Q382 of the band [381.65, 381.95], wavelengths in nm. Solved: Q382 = 14.6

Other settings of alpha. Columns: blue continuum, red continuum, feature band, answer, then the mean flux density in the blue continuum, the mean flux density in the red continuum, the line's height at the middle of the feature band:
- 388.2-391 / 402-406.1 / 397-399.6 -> 0.12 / 13.2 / 16.2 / 15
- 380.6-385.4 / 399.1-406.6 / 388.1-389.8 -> 0.10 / 12.2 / 15.9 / 13.3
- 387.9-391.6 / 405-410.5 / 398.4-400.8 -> -0.03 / 13.5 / 16.1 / 14.9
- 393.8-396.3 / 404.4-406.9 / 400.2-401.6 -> -0.08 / 13.2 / 15.9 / 14.7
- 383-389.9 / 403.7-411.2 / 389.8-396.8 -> 0.06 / 12.5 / 16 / 13.7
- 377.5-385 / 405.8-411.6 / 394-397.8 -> 0.18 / 12.6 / 15.8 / 14.3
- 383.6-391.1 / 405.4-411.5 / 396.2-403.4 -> 0.03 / 13.1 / 15.9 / 14.7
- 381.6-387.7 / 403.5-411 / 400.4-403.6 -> -0.05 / 12.7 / 16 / 15.2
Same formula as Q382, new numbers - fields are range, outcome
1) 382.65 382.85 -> 12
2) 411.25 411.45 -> 15.8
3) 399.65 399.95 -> 15.7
